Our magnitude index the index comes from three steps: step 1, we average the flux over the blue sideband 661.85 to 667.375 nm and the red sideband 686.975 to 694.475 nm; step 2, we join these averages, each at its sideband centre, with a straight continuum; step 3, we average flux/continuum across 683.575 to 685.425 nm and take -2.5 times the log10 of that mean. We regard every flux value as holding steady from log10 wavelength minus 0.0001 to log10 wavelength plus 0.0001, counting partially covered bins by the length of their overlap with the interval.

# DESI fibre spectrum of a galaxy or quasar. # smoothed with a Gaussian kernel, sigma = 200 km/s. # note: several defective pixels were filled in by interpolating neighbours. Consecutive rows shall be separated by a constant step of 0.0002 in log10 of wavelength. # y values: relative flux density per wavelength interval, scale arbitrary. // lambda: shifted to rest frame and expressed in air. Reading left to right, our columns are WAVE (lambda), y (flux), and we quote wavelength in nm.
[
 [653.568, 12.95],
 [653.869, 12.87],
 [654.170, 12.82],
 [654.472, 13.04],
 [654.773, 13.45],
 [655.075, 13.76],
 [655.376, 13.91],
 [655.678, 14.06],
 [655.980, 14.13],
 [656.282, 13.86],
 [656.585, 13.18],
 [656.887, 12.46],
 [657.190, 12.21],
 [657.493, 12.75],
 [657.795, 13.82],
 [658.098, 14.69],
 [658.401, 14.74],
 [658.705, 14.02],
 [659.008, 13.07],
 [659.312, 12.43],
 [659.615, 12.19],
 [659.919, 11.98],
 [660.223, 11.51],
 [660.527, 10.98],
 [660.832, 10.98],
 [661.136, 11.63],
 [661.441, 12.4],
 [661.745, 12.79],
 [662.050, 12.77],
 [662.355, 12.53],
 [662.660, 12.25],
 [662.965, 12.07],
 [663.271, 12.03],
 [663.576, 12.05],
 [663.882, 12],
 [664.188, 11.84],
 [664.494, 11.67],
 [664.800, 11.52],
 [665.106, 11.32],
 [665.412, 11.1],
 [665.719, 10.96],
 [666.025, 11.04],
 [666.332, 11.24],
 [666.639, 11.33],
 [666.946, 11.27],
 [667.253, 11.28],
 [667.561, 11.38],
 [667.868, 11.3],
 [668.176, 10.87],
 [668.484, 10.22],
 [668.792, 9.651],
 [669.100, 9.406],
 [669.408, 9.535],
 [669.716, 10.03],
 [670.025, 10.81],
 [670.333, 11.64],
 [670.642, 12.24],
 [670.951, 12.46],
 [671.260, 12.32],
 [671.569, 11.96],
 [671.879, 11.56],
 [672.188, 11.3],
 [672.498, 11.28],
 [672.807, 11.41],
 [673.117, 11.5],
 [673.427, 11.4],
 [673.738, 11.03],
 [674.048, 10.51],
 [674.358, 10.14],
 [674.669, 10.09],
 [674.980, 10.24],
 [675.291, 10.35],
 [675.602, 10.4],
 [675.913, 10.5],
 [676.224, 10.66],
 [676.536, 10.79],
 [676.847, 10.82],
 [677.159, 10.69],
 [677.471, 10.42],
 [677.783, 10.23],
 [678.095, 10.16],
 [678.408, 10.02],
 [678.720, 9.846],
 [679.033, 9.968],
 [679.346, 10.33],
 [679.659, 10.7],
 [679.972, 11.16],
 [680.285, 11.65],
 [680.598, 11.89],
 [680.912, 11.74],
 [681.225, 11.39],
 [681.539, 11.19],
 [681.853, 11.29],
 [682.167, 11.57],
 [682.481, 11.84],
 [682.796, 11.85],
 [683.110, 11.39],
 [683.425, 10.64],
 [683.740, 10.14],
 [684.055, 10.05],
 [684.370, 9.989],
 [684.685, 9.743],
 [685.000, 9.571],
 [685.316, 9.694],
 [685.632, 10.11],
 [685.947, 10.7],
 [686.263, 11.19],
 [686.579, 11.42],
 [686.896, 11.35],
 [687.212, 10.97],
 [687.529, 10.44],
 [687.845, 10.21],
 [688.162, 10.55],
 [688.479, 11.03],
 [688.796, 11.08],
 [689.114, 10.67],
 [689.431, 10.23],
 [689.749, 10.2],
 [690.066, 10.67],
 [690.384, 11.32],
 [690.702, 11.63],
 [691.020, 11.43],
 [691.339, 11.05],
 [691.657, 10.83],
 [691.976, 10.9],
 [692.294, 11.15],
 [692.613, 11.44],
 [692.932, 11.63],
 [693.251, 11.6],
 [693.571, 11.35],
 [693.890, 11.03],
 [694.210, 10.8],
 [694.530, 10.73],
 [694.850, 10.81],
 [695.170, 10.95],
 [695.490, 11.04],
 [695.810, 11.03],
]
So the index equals 0.13 mag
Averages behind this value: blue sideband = 11.7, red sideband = 11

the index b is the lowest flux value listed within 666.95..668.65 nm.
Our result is 10.22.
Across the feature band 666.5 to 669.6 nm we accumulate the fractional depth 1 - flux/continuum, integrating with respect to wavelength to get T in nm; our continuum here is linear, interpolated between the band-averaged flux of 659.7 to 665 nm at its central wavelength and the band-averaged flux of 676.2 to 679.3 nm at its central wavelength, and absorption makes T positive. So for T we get 0.20 nm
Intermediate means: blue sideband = 11.9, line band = 10.6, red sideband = 10.3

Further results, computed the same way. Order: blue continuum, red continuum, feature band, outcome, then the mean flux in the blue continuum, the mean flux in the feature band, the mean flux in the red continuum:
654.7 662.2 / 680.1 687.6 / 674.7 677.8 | 0.27 nm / 12.9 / 10.5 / 10.9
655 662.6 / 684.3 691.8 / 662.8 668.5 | 0.44 nm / 12.9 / 11.4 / 10.7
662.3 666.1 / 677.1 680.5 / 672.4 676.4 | 0.05 nm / 11.7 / 10.7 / 10.5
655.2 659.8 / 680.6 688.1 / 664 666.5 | 0.26 nm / 13.4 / 11.3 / 10.8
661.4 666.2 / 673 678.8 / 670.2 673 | -0.20 nm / 11.9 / 11.8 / 10.5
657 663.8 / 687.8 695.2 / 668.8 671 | 0.24 nm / 12.5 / 10.7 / 11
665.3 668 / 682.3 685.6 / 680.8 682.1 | -0.10 nm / 11.2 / 11.4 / 10.5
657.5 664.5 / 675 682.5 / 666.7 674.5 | 0.33 nm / 12.5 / 11.1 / 10.8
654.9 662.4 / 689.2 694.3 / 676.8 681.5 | 0.41 nm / 12.9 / 10.7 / 11.1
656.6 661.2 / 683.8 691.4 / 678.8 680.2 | 0.08 nm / 12.7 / 10.6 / 10.6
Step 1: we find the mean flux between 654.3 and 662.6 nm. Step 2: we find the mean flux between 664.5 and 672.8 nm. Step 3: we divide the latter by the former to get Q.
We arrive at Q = 0.86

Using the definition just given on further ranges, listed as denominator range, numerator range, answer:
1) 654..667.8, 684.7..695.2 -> 0.88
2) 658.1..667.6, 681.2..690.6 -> 0.90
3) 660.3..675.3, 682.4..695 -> 0.96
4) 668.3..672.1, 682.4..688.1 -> 0.97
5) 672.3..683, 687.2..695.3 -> 1.01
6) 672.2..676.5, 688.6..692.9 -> 1.02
